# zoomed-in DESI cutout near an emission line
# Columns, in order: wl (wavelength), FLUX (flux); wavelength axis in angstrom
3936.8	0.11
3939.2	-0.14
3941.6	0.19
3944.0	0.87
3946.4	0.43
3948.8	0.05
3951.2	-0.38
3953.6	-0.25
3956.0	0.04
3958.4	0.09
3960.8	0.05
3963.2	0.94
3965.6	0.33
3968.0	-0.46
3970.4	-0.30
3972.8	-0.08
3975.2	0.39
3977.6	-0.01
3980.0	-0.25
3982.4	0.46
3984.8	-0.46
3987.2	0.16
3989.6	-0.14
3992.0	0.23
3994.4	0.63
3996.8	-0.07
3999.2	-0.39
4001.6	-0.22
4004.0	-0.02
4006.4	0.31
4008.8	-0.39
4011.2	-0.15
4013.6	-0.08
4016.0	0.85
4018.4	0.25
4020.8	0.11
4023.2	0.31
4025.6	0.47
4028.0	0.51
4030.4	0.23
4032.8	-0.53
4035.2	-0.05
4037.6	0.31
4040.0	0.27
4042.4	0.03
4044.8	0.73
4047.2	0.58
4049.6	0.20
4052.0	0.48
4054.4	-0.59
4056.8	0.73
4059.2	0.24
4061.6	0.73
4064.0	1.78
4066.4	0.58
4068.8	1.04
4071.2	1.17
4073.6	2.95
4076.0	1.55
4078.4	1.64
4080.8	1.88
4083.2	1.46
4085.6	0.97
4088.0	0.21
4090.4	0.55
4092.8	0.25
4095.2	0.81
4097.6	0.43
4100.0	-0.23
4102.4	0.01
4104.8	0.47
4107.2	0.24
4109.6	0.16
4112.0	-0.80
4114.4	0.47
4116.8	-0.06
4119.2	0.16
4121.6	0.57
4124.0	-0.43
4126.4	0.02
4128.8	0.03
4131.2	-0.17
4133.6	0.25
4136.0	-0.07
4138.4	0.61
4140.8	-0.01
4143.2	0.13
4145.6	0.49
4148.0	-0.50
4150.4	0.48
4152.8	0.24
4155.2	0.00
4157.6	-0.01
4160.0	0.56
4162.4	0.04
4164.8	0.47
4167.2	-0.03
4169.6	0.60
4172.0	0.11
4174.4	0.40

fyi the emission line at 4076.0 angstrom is Lyman alpha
